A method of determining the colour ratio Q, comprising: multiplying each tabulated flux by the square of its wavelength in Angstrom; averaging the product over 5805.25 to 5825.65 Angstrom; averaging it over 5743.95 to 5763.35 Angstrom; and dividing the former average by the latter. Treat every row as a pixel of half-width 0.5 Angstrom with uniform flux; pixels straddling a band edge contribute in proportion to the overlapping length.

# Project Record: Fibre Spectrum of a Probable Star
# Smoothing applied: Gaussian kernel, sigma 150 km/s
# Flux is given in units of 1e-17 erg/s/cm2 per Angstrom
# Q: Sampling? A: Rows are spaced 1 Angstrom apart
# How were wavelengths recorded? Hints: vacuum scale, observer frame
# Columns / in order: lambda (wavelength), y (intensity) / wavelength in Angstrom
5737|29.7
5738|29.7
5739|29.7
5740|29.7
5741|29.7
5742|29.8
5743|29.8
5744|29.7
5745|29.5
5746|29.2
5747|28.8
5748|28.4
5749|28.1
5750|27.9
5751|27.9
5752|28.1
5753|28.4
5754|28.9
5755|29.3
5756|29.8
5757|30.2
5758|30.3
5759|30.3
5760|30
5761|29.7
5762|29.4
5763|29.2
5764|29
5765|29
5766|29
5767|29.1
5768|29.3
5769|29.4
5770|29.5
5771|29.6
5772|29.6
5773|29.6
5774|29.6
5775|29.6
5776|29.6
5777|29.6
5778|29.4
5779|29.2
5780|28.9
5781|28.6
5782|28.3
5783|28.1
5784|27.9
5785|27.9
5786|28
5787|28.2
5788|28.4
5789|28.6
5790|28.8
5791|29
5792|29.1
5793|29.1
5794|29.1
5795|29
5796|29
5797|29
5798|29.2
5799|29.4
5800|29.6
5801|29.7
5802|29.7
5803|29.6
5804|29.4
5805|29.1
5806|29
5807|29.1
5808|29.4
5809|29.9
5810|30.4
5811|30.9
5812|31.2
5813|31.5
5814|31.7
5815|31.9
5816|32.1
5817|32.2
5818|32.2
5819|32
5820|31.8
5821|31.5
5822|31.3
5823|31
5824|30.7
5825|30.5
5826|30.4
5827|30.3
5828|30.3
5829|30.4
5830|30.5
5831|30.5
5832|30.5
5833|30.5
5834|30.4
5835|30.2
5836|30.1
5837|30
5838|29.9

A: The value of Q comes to 1.1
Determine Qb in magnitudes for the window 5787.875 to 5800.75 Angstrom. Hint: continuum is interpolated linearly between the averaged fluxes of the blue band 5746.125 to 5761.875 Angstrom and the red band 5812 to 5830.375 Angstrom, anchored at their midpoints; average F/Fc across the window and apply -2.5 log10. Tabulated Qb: 0.05 mag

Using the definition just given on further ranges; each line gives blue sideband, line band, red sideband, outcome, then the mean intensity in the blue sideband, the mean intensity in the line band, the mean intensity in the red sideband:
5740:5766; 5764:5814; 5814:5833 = 0.033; 29.2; 29.3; 31.1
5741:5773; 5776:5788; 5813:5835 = 0.049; 29.2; 28.6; 31.1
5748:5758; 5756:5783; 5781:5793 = -0.029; 28.8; 29.4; 28.4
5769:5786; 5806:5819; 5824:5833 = -0.035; 29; 31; 30.4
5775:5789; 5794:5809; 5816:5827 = 0.024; 28.7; 29.3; 31.3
